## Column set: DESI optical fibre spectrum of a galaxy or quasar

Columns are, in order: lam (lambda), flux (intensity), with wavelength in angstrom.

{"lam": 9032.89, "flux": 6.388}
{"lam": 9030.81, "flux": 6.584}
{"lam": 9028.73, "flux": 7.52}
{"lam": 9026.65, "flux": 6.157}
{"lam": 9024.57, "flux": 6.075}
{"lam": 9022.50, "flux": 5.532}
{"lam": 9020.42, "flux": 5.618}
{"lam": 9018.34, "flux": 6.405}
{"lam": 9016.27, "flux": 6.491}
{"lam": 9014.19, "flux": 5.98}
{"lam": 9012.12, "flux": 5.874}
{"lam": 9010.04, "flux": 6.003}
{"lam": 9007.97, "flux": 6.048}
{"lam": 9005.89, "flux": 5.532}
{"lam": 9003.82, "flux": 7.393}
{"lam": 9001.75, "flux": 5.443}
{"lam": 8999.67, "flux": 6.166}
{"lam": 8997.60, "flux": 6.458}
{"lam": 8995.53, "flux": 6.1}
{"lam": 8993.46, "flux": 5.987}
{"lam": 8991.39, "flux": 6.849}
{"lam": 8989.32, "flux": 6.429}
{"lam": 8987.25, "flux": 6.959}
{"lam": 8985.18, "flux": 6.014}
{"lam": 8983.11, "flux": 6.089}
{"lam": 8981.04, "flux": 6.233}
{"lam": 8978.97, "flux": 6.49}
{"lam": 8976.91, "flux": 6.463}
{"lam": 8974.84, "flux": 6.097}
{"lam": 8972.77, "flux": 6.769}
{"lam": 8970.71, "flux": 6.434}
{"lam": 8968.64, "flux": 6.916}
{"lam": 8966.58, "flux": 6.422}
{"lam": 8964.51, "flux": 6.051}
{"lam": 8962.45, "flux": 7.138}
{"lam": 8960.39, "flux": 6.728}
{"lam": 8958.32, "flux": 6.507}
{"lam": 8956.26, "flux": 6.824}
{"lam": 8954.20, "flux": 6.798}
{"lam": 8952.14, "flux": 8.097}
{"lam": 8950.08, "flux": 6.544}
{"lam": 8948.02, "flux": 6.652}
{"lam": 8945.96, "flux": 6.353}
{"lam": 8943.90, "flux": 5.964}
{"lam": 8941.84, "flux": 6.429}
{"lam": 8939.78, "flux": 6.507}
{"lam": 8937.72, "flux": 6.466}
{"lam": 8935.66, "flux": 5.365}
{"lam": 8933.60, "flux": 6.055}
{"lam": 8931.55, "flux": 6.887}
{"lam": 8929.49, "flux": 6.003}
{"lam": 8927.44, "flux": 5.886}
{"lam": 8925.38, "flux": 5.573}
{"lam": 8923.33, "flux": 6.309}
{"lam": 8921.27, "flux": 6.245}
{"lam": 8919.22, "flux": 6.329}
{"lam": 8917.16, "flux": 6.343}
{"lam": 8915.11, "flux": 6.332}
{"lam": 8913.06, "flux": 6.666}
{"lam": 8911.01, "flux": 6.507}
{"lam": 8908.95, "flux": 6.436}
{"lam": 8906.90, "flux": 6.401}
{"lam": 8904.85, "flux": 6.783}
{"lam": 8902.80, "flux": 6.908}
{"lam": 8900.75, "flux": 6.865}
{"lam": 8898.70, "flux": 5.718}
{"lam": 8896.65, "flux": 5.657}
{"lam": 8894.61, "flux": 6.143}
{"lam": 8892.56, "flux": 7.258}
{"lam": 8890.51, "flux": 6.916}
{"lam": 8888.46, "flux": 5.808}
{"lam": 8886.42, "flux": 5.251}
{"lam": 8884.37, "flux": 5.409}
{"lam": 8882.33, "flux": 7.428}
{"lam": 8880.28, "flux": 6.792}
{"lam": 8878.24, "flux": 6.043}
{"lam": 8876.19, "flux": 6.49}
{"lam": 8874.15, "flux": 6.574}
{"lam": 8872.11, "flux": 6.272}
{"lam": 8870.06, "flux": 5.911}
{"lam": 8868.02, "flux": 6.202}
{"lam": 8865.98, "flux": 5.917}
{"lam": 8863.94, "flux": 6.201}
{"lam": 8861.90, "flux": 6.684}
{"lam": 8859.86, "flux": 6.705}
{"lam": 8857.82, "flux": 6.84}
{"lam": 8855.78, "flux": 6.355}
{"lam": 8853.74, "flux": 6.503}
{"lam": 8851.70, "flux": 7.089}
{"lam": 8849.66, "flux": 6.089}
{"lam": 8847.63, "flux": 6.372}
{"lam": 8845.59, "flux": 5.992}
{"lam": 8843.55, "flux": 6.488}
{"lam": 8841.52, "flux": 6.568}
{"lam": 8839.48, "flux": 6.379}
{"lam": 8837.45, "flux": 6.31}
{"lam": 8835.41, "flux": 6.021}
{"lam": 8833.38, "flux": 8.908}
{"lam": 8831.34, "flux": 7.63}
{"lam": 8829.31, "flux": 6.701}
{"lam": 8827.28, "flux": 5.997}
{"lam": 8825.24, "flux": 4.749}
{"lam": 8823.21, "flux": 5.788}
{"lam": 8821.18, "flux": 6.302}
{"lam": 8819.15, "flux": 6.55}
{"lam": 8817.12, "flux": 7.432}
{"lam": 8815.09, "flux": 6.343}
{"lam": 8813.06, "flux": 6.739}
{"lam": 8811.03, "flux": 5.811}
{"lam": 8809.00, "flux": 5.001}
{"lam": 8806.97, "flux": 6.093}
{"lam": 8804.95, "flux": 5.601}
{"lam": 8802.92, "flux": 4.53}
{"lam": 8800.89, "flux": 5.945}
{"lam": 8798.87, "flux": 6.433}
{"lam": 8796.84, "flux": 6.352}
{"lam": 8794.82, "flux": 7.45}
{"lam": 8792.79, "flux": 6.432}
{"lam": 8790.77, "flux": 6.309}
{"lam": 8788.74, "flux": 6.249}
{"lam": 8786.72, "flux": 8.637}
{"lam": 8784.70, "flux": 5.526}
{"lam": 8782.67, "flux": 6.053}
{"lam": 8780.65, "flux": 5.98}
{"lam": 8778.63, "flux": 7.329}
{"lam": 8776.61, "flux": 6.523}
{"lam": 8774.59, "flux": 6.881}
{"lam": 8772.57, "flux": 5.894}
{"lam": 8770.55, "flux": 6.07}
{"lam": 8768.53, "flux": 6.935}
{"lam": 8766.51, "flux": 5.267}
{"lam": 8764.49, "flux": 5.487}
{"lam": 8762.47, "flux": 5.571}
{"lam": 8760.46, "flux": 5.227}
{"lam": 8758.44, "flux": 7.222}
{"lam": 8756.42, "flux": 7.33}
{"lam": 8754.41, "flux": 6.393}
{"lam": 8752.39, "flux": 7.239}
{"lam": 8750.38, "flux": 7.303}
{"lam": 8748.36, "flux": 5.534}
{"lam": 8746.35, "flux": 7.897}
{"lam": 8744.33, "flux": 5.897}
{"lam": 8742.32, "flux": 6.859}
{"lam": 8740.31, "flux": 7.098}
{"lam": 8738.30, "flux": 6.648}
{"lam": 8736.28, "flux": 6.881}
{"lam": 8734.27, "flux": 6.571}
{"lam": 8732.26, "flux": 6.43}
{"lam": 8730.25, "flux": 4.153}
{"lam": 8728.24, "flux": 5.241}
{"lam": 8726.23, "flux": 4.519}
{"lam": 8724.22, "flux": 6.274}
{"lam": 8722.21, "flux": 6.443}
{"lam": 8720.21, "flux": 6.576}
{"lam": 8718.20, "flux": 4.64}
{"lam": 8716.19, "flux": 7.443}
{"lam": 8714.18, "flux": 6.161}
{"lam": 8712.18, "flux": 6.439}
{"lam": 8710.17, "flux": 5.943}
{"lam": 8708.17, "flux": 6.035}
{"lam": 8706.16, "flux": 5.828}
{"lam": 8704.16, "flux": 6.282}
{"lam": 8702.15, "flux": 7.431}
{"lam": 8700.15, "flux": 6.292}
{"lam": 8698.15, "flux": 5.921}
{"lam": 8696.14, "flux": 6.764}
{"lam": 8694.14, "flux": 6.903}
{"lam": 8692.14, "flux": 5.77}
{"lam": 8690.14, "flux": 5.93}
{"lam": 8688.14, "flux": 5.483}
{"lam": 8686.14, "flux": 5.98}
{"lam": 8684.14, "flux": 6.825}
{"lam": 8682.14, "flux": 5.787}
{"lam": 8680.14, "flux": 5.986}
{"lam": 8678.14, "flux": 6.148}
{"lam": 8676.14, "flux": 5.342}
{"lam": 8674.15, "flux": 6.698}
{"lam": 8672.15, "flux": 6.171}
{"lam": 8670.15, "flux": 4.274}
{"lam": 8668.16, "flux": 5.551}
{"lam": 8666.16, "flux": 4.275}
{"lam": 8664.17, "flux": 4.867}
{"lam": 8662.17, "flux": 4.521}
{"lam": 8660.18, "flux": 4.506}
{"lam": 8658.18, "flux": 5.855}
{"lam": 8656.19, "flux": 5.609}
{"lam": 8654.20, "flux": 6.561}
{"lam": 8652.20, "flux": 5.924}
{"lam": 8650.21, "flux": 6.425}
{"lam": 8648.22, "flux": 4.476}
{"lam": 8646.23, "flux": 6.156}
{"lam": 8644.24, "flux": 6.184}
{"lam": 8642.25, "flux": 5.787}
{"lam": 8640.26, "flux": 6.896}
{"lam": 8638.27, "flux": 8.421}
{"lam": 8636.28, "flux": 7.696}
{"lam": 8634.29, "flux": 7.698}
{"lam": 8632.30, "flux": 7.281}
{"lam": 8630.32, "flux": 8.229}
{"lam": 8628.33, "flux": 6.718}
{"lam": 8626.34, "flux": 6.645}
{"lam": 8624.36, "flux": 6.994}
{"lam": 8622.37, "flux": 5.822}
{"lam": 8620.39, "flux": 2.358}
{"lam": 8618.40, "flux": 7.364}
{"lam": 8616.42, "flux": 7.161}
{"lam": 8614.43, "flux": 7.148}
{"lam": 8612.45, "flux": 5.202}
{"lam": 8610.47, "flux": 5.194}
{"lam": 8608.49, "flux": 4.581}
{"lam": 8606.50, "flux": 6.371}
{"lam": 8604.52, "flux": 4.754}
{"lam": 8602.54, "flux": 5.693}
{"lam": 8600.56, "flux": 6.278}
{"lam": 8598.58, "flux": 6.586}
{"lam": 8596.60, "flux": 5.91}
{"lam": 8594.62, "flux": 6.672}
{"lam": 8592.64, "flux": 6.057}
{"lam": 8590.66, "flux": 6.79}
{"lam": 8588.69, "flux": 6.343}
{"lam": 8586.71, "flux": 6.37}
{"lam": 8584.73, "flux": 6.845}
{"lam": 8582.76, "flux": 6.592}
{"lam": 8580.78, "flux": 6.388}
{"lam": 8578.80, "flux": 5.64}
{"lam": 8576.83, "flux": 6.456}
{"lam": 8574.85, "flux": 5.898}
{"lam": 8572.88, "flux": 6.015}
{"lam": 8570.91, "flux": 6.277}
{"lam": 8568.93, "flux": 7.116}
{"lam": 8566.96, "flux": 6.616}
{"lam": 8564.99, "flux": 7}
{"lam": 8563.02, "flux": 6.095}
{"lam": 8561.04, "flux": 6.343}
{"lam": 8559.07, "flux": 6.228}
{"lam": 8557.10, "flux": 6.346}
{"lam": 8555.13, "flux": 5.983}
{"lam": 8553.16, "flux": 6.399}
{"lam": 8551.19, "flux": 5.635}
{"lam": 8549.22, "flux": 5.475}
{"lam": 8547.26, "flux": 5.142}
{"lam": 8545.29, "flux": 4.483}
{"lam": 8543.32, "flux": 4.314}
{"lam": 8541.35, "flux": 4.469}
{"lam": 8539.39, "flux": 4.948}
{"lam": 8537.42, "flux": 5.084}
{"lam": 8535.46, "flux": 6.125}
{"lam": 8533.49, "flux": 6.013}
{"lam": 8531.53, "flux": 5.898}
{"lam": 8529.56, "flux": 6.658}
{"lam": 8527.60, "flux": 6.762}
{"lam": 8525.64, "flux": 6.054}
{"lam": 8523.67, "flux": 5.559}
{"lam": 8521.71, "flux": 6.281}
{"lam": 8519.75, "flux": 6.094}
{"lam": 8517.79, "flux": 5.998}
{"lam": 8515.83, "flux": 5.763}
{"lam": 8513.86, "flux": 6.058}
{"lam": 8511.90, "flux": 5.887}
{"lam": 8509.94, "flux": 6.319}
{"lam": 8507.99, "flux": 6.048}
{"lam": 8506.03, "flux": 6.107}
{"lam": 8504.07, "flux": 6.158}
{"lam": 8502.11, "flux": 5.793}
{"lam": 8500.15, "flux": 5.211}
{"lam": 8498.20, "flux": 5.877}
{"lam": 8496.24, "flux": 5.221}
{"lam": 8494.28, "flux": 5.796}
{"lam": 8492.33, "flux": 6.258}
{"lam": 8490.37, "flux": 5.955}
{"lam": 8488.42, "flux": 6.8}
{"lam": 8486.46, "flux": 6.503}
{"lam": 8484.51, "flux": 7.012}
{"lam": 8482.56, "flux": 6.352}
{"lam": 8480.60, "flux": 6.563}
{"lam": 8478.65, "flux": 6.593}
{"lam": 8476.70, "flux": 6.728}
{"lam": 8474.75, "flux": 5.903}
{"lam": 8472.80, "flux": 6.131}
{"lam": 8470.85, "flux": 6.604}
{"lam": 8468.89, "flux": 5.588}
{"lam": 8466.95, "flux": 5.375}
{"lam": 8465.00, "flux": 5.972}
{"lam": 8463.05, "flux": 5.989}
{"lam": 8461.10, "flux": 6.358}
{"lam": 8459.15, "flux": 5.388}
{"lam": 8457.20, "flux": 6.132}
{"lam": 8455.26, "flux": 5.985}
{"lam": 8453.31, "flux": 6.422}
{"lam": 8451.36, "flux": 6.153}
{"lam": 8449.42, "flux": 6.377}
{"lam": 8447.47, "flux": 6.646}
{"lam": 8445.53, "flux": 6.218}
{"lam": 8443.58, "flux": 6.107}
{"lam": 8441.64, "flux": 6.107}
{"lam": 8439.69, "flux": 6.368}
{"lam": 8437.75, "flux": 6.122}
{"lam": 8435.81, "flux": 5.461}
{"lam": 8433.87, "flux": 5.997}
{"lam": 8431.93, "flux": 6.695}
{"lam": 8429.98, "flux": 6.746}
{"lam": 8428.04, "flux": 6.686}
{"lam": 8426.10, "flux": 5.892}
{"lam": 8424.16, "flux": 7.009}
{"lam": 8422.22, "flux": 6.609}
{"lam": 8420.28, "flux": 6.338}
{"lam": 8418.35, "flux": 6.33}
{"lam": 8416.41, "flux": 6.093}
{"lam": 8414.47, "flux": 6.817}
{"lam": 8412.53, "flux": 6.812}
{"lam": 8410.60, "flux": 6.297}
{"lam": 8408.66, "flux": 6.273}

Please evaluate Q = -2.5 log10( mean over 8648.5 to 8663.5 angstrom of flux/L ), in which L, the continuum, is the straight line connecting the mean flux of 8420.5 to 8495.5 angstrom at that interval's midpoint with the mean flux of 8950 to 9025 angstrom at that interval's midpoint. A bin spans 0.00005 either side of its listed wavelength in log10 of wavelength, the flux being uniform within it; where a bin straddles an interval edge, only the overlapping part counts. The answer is 0.14 mag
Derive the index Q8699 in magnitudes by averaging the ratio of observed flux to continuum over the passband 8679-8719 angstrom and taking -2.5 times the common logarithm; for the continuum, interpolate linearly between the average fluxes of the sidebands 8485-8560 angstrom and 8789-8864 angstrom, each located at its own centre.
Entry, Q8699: -0.01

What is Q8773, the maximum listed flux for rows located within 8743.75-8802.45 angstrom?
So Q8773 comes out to 8.637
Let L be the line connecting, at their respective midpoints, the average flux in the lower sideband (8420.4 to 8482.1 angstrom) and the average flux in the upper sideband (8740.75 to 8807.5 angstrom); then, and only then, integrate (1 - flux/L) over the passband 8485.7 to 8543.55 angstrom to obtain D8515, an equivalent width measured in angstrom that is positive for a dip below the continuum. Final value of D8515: 3.44 angstrom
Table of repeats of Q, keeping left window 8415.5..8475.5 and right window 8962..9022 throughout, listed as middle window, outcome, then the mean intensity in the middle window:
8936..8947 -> 0.00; 6.28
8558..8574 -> -0.04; 6.46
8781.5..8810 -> 0.01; 6.19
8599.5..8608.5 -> 0.10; 5.64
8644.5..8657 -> 0.06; 5.88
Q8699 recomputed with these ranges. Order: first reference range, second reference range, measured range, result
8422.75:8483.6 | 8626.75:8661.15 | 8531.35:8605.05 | 0.07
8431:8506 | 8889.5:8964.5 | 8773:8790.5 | -0.04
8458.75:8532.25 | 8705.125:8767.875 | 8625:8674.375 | 0.01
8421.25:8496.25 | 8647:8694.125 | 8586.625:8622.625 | -0.02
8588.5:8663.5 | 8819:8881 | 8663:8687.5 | 0.11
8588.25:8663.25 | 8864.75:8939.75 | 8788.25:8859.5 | -0.02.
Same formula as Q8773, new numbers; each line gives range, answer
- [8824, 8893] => 8.908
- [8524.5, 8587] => 7.116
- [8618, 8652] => 8.421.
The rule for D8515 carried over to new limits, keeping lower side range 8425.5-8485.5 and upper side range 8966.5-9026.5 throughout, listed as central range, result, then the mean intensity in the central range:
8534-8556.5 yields 3.29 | 5.31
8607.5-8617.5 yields 0.57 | 5.88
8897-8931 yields -0.46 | 6.32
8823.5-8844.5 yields -1.05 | 6.55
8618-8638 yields -1.60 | 6.72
